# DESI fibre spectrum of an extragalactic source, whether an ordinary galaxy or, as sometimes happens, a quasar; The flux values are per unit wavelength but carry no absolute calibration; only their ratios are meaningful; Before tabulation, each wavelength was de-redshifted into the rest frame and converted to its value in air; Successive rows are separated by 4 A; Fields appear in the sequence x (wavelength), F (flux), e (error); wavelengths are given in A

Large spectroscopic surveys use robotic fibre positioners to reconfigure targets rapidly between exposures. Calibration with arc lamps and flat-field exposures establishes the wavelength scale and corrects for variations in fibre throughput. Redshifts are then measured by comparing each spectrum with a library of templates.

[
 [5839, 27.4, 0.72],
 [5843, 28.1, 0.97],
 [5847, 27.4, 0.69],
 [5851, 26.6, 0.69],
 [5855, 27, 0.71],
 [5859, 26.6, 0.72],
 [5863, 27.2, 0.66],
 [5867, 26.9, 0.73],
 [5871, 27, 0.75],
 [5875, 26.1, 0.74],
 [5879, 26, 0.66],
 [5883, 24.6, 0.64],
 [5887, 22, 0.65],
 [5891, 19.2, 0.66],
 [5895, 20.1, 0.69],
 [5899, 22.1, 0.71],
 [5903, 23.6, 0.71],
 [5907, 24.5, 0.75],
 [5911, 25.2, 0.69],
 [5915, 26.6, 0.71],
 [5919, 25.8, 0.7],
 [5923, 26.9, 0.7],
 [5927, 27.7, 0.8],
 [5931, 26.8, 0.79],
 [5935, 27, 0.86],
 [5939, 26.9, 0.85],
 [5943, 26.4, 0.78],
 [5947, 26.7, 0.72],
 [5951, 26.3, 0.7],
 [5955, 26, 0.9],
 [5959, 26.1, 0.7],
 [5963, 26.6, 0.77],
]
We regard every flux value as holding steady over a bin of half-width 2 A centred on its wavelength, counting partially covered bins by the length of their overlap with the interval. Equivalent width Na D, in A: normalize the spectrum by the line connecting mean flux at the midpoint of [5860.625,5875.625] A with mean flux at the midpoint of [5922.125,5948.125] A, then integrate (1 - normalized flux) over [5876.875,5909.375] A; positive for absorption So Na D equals 4.9 A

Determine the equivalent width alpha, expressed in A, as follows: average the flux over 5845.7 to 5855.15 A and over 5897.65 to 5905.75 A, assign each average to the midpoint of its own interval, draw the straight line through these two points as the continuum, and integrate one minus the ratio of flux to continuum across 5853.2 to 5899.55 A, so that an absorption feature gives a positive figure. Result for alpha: 0.8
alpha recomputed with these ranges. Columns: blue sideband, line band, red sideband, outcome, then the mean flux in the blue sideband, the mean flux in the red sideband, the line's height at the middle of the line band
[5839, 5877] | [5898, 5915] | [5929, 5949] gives 1.63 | 27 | 26.8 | 26.9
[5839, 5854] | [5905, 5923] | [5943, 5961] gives 0.67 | 27.3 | 26.3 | 26.7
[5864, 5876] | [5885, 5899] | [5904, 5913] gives 2.69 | 26.8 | 24.7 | 25.6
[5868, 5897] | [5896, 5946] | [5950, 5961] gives -1.42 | 23.7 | 26.1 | 25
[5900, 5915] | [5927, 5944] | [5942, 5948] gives -0.56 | 24.6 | 26.5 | 26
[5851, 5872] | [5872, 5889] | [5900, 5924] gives 0.95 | 26.9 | 25.2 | 26.3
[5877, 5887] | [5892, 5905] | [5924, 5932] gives 1.96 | 24.6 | 27.3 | 25.6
